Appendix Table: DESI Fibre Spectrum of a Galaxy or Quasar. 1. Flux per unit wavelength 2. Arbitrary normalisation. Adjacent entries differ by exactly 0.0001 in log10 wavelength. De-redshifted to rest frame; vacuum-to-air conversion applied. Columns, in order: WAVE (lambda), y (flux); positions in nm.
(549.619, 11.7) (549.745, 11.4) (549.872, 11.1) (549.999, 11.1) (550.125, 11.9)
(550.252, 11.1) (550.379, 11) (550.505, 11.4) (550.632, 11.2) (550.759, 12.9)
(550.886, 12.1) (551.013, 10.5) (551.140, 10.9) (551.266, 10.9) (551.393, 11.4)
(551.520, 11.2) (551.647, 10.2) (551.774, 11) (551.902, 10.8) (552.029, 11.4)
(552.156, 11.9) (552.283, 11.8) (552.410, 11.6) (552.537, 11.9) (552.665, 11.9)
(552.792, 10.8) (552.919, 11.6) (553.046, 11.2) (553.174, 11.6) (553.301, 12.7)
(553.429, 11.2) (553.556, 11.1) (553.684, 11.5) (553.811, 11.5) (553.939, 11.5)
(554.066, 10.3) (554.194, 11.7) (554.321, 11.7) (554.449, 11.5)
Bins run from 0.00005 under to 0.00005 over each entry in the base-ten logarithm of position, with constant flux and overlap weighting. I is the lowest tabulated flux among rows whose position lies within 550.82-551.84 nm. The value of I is 10.2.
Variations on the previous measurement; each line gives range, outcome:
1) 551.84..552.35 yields 10.8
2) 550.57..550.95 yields 11.2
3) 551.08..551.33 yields 10.9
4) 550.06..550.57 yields 11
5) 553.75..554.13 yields 10.3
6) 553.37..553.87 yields 11.1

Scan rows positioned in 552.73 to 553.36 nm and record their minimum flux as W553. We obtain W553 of 10.8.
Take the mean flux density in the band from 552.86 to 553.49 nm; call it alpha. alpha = 11.7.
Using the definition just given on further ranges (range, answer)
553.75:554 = 11.5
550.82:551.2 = 11.2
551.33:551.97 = 10.9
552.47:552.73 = 11.9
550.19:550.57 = 11.2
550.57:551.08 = 11.7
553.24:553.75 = 11.6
